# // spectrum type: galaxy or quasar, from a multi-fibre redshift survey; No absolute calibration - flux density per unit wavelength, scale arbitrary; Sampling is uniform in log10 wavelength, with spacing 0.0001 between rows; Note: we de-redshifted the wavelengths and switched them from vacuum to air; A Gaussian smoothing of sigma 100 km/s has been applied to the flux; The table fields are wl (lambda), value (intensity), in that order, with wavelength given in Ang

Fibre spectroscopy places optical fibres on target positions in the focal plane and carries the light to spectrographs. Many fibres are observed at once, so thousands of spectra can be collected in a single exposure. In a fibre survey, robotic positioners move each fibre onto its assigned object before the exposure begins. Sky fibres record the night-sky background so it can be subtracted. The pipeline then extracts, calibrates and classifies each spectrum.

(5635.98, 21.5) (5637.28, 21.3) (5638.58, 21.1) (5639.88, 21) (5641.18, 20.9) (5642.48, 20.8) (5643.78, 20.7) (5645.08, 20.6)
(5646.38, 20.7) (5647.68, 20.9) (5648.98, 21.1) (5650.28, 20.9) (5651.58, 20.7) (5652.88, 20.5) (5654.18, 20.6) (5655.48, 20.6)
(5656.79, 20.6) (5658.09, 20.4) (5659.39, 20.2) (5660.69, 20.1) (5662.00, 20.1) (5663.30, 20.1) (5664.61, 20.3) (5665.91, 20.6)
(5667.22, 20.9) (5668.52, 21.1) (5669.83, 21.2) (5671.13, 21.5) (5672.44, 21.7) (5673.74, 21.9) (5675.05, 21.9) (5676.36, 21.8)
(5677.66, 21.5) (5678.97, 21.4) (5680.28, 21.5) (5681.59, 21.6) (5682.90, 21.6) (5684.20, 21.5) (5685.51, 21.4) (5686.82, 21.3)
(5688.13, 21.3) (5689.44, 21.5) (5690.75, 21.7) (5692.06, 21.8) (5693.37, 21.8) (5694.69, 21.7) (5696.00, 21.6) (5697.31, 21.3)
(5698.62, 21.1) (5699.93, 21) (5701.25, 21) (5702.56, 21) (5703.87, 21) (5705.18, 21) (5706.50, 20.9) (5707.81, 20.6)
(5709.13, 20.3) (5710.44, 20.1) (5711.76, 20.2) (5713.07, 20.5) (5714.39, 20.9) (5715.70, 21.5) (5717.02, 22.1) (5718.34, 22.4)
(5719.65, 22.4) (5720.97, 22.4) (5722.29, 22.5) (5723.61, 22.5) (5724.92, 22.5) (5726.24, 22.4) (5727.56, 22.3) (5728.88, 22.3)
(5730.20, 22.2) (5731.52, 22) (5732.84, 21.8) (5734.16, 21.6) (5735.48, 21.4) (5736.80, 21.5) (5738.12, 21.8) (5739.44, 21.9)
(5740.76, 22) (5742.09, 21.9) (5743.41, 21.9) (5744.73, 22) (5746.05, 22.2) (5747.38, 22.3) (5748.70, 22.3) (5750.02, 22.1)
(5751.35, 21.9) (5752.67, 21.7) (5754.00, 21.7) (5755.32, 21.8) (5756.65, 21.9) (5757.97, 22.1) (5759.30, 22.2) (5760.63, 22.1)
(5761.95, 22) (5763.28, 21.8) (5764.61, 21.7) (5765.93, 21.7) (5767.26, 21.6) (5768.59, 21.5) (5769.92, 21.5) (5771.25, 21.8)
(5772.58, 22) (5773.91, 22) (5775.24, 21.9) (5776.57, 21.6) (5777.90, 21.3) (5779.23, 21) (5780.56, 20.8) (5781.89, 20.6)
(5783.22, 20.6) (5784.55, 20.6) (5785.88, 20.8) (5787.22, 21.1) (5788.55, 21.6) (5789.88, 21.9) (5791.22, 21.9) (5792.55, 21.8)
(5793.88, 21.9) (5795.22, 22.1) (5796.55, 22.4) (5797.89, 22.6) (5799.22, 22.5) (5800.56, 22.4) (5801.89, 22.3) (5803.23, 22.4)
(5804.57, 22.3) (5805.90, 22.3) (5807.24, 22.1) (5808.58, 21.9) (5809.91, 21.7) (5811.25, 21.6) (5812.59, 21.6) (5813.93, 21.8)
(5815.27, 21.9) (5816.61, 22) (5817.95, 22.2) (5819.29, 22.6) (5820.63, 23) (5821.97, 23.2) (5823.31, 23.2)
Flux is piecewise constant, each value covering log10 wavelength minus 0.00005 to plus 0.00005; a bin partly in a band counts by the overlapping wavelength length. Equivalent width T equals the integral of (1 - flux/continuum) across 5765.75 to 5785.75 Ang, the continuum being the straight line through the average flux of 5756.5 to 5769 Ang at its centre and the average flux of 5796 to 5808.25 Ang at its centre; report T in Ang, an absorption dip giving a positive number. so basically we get 0.6 Ang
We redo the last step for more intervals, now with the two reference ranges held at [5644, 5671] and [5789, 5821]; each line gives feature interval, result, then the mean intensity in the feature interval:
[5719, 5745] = -0.83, 22.1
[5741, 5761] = -0.40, 22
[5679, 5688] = -0.25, 21.5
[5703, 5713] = 0.26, 20.6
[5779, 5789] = 0.48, 20.9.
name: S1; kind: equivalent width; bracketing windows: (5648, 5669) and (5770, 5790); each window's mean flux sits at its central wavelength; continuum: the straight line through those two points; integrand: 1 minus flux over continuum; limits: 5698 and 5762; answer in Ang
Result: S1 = -2.1 Ang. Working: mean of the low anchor 20.6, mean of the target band 21.7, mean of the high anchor 21.3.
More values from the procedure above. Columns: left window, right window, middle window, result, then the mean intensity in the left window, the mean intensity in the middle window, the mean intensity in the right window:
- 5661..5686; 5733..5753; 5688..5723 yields 0.35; 21.2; 21.3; 21.9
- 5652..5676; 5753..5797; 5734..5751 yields -0.44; 20.8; 21.9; 21.6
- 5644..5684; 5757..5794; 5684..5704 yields -0.25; 21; 21.4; 21.5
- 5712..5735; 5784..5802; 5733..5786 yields 0.54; 22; 21.7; 21.8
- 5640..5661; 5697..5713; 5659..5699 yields -1.05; 20.7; 21.3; 20.8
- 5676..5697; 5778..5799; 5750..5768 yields -0.31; 21.6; 21.9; 21.5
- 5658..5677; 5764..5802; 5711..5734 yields -0.71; 20.9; 21.9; 21.6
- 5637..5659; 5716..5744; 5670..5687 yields -0.26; 20.8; 21.6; 22.1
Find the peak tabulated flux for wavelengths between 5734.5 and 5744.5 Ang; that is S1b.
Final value 22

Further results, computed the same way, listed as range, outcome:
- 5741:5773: 22.3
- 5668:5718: 22.1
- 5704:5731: 22.5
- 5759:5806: 22.6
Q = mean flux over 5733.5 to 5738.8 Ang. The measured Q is 21.6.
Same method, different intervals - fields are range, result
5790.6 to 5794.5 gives 21.9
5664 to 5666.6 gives 20.5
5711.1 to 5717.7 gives 21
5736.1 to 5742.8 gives 21.8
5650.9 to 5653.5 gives 20.6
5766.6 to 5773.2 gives 21.7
